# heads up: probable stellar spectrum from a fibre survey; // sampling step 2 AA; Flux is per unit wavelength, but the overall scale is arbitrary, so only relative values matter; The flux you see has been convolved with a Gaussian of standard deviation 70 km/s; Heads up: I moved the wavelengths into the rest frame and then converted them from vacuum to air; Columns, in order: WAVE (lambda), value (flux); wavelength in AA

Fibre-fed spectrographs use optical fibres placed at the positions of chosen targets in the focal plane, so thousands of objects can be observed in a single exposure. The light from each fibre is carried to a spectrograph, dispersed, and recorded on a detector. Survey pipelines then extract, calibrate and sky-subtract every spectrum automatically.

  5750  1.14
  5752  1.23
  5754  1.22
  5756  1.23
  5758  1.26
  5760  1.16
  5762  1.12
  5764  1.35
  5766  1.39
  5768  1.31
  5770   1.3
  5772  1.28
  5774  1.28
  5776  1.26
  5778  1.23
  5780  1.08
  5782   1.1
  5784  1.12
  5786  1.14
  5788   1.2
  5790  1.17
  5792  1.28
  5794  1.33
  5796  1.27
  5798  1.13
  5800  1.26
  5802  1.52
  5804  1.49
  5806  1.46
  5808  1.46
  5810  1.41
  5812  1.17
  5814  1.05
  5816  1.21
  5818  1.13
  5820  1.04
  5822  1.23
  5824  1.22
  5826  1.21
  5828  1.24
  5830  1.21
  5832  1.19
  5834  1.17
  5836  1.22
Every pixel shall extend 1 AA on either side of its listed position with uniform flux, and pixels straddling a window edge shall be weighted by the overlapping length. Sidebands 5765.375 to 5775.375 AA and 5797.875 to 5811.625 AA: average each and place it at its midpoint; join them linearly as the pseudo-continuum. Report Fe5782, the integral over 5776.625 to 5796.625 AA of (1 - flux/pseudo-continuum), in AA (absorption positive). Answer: 2.3 AA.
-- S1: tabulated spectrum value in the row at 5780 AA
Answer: 1.08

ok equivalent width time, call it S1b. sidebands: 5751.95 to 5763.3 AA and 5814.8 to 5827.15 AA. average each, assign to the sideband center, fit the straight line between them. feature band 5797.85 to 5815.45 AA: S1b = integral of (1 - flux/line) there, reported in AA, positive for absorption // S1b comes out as -2.3 AA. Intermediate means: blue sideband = 1.2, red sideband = 1.17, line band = 1.33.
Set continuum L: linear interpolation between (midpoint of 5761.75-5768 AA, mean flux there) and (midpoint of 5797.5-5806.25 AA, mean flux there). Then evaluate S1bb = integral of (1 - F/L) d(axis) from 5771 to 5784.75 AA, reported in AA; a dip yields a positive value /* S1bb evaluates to 1.4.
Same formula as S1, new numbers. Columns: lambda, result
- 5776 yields 1.26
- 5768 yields 1.31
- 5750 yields 1.14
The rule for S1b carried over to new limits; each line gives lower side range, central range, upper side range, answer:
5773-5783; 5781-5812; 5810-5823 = -2.93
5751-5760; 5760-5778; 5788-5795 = -0.58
